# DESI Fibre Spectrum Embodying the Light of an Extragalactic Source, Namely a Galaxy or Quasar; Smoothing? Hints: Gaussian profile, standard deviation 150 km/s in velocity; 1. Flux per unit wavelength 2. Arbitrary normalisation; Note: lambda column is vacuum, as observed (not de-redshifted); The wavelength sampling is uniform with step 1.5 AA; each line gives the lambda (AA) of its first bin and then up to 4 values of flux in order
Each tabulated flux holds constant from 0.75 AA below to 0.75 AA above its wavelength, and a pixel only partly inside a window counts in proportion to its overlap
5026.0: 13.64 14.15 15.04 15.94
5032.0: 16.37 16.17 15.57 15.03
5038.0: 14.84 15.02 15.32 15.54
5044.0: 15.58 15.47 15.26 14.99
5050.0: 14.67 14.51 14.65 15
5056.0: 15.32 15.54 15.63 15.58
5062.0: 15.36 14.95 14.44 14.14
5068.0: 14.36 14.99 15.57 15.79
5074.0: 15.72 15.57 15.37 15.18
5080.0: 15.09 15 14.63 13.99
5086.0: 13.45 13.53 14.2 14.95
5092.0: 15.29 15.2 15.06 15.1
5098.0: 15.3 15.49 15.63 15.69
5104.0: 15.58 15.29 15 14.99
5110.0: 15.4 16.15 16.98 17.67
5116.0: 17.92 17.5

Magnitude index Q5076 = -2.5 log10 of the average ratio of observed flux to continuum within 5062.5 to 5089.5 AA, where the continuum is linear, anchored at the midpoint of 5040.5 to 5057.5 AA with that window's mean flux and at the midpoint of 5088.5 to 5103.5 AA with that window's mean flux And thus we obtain 0.03 mag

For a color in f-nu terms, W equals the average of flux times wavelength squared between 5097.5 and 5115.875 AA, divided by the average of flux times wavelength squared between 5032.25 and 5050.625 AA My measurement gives 1.06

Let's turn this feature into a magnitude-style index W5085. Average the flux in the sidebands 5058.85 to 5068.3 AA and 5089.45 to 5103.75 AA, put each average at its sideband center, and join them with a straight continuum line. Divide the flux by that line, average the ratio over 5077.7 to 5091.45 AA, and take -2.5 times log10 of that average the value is 0.05 mag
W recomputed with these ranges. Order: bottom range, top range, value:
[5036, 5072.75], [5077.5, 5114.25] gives 1.02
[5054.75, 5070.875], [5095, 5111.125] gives 1.04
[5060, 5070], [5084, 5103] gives 1.01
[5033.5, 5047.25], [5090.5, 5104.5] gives 1.02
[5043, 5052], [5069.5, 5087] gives 1.01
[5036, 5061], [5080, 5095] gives 0.97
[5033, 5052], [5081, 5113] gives 1.01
